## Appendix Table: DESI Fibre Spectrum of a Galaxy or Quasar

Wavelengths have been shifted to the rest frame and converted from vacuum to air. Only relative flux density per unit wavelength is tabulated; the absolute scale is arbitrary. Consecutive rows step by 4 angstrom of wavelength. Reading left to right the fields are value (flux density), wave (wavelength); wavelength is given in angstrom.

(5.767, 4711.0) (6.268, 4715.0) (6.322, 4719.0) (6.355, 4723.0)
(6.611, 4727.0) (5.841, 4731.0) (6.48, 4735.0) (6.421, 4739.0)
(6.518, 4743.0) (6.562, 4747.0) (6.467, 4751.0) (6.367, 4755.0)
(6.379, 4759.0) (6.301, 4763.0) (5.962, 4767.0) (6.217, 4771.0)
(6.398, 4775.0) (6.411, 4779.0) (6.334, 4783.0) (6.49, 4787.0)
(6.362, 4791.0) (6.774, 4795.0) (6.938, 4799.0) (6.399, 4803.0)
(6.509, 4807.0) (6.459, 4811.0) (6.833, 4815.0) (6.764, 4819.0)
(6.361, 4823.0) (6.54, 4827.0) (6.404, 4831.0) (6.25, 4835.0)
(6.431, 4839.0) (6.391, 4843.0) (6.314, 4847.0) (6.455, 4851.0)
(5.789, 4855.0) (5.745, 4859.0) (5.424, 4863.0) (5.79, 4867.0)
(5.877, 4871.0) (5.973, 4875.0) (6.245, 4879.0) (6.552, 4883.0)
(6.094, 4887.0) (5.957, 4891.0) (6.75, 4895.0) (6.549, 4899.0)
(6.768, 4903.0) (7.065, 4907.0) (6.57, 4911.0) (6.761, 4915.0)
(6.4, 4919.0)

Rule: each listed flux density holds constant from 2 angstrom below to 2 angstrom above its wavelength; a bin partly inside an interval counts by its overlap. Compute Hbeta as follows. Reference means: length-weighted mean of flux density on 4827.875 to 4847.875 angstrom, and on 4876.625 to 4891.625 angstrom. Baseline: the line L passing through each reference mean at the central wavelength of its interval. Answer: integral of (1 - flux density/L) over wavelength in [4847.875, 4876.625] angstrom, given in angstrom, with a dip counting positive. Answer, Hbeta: 1.9 angstrom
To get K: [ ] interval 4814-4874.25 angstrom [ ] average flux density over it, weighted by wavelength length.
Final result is 6.21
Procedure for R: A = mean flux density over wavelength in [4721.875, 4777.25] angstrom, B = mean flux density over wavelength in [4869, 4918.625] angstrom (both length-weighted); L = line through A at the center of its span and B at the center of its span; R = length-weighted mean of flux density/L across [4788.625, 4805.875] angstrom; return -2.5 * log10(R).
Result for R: -0.04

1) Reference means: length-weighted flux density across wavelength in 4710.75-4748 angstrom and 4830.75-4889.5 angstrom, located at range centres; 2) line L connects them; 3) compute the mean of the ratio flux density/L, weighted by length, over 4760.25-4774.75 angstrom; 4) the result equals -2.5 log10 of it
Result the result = 0.01 mag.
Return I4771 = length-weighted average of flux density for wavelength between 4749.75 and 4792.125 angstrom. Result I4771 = 6.33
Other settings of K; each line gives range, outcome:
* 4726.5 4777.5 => 6.34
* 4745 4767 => 6.37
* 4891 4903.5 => 6.56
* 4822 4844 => 6.4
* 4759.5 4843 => 6.45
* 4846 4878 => 5.92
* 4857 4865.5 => 5.6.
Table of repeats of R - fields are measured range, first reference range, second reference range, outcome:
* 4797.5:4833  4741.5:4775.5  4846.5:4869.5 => -0.083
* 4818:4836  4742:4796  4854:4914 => -0.026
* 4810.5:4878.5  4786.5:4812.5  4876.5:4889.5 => 0.033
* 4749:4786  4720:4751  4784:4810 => 0.028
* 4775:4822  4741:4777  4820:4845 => -0.029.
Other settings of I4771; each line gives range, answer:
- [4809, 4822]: 6.66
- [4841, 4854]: 6.34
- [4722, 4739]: 6.33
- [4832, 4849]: 6.35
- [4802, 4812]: 6.46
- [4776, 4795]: 6.44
